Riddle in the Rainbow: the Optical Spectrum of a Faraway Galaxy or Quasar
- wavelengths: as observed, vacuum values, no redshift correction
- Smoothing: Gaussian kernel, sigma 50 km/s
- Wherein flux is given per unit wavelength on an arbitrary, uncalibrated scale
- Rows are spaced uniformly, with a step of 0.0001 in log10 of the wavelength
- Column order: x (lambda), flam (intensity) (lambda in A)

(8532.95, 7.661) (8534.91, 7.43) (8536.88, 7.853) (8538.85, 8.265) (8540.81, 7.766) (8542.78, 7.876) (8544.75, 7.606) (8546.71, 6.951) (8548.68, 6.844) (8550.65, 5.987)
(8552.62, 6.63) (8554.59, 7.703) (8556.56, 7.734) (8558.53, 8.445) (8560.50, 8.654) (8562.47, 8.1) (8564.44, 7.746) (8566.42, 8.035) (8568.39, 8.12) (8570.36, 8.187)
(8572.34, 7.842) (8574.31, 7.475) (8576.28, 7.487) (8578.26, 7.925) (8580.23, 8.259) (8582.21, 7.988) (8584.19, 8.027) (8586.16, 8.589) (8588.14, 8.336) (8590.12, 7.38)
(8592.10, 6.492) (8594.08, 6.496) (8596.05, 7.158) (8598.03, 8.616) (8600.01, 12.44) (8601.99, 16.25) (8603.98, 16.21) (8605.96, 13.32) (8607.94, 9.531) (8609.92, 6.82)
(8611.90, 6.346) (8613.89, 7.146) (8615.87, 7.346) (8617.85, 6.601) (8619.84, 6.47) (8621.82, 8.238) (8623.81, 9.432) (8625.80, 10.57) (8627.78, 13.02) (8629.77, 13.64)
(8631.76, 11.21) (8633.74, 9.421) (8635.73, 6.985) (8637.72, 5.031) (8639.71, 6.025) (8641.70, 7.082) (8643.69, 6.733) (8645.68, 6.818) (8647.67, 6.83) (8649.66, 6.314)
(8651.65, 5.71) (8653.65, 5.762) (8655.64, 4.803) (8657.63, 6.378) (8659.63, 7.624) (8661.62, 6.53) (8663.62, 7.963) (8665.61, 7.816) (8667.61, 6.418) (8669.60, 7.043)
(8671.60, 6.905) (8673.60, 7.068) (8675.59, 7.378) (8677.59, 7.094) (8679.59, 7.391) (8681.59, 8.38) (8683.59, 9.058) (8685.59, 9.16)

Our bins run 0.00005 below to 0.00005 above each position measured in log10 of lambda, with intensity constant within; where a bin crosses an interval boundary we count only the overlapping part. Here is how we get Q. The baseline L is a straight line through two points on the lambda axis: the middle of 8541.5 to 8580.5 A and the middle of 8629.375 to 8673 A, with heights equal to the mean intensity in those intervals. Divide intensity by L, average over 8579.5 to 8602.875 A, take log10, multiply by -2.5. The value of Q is -0.18 mag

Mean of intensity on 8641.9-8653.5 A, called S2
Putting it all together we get 6.47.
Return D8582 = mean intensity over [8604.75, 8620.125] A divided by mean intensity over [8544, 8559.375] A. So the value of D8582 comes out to 1.13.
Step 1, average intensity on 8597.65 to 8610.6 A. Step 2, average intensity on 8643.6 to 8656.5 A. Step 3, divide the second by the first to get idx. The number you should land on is 0.5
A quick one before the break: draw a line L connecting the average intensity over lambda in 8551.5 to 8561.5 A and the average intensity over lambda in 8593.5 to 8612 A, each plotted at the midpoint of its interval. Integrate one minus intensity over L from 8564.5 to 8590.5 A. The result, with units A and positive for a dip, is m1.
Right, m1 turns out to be 3.1 A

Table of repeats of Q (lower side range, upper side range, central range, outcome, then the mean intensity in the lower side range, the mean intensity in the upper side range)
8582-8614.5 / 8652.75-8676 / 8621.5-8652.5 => -0.058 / 9.3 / 6.8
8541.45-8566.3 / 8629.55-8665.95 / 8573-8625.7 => -0.187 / 7.54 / 7.15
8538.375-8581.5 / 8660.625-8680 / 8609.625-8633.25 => -0.211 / 7.71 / 7.15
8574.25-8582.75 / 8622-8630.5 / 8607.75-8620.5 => 0.420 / 7.86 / 11.3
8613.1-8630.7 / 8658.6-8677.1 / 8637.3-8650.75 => 0.260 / 9.17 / 7.19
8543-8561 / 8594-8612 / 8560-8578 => 0.070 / 7.38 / 10.7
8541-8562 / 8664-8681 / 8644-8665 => 0.116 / 7.47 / 7.2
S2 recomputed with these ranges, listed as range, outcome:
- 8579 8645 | 8.87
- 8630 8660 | 7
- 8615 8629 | 8.9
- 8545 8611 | 8.53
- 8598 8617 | 10.5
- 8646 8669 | 6.58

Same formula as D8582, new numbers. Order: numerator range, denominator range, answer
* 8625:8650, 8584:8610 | 0.86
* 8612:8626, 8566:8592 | 0.97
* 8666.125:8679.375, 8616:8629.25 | 0.77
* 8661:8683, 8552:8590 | 0.92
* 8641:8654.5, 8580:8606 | 0.67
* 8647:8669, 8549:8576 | 0.85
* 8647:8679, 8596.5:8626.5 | 0.70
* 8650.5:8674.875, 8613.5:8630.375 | 0.73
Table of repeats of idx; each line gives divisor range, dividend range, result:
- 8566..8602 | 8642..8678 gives 0.81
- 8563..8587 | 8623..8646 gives 1.11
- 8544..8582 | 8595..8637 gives 1.28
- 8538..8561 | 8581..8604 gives 1.22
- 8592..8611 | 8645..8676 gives 0.64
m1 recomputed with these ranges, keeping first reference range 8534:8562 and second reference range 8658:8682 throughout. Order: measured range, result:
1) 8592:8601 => -1.2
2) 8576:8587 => -0.9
